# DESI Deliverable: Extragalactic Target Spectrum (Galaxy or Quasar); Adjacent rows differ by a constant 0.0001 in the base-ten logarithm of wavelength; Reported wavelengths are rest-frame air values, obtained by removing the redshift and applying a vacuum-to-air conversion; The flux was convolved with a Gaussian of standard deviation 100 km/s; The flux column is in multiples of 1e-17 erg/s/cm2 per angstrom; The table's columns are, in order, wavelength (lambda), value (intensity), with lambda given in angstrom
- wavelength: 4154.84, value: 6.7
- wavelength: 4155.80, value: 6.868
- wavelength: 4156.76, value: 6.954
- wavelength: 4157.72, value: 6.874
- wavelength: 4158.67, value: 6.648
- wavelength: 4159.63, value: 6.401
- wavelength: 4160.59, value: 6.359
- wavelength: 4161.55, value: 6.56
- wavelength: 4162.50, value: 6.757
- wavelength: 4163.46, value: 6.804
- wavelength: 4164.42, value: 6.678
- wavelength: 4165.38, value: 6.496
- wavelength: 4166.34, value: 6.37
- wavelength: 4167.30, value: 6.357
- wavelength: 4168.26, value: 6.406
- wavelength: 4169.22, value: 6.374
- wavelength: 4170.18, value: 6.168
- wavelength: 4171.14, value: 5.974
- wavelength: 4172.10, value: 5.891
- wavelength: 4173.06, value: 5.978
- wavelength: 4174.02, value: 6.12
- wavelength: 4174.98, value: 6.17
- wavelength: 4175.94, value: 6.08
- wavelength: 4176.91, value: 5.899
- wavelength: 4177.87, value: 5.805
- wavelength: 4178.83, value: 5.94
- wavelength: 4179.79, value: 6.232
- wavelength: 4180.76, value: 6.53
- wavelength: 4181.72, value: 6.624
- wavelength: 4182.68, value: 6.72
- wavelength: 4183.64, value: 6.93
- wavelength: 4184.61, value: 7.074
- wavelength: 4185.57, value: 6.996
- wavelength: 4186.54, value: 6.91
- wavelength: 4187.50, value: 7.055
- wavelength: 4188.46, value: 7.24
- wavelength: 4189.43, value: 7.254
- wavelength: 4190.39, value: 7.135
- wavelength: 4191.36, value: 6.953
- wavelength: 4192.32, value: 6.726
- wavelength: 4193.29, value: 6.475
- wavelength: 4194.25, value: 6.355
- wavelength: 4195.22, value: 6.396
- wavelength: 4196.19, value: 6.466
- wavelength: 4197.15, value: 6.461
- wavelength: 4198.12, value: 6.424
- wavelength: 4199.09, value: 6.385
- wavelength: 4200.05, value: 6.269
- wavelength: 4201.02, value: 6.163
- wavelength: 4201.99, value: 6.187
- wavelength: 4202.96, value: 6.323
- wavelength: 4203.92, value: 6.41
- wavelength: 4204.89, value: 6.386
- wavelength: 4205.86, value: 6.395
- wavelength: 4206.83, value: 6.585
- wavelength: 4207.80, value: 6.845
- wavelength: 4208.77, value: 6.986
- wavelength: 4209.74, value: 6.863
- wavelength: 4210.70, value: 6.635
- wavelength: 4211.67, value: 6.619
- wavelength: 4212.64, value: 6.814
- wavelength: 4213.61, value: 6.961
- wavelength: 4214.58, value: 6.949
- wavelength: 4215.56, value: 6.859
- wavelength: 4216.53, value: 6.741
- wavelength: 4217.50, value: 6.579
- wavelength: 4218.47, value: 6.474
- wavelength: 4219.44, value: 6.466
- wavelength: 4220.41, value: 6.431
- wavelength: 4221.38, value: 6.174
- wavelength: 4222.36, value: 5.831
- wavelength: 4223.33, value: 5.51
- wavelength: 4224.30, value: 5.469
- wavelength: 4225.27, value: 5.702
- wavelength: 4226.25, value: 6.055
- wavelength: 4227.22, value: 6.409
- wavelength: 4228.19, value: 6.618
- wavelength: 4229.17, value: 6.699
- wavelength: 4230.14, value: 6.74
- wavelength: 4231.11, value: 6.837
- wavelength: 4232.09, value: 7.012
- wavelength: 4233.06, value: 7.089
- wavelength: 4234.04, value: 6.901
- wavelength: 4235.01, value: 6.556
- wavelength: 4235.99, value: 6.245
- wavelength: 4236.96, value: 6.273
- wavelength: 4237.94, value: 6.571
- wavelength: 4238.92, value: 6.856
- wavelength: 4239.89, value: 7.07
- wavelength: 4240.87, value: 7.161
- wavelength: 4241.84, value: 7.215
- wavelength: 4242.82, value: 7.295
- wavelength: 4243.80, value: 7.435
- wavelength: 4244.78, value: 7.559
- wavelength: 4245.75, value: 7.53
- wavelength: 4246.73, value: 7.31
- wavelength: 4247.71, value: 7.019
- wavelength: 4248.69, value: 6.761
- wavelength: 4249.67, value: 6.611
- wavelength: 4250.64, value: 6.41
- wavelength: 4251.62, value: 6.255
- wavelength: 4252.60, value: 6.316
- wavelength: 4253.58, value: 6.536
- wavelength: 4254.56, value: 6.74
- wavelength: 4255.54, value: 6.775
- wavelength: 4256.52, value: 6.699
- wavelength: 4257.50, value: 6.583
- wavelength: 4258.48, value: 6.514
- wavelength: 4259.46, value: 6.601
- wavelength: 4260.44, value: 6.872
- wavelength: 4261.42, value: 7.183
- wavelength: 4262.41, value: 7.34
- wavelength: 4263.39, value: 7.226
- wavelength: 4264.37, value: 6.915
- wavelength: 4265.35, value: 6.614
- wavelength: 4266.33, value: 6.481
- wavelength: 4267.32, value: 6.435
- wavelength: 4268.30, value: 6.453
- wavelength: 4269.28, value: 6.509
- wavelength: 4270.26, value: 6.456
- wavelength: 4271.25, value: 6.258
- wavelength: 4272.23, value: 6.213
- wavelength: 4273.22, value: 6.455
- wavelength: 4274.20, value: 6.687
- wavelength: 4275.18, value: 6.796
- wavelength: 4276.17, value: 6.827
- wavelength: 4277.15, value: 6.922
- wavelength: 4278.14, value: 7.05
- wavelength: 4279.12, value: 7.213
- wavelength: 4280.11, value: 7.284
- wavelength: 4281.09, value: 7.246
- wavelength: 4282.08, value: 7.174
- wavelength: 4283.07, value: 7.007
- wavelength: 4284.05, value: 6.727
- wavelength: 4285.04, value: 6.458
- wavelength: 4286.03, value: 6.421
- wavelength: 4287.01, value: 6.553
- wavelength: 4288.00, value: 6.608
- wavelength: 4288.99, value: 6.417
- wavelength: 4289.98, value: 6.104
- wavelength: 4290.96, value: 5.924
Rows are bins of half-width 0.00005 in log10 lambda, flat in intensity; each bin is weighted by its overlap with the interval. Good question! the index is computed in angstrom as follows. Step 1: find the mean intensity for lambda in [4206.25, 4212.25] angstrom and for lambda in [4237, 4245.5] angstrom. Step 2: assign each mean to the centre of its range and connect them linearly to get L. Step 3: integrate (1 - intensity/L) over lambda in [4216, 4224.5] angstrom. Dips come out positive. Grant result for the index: 0.8 angstrom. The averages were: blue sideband 6.76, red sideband 7.11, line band 6.22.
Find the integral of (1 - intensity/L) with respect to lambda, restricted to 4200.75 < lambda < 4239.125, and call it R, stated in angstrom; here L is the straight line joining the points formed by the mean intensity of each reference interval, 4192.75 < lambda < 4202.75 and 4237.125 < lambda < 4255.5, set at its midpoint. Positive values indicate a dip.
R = 0.6 angstrom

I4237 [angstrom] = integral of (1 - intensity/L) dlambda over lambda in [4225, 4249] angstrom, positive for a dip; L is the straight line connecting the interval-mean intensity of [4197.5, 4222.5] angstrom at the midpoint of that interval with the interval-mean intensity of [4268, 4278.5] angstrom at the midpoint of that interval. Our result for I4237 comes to -1.0 angstrom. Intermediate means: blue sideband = 6.54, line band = 6.85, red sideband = 6.6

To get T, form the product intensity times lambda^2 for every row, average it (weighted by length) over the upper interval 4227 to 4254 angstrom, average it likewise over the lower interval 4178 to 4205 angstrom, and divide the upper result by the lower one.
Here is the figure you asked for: 1.1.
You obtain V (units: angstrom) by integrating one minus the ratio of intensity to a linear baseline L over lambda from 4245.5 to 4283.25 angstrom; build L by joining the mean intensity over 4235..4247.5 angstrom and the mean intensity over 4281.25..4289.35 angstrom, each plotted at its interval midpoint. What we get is 0.4 angstrom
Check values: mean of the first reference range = 7.02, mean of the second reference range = 6.69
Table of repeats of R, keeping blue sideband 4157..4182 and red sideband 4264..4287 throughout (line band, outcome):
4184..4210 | -0.9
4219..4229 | 0.7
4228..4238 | -0.2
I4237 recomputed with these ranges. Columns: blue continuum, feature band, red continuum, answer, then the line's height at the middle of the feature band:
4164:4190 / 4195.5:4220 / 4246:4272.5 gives -0.10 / 6.54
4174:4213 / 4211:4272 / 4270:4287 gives 0.12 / 6.68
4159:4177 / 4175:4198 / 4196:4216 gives -0.59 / 6.44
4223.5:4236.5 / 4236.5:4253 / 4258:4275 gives -0.96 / 6.55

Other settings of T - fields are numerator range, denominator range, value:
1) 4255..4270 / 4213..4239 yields 1.06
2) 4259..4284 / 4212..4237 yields 1.07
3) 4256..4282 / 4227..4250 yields 0.99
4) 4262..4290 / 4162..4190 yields 1.09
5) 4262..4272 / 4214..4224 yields 1.07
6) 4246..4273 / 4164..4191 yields 1.07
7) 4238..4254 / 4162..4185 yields 1.13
